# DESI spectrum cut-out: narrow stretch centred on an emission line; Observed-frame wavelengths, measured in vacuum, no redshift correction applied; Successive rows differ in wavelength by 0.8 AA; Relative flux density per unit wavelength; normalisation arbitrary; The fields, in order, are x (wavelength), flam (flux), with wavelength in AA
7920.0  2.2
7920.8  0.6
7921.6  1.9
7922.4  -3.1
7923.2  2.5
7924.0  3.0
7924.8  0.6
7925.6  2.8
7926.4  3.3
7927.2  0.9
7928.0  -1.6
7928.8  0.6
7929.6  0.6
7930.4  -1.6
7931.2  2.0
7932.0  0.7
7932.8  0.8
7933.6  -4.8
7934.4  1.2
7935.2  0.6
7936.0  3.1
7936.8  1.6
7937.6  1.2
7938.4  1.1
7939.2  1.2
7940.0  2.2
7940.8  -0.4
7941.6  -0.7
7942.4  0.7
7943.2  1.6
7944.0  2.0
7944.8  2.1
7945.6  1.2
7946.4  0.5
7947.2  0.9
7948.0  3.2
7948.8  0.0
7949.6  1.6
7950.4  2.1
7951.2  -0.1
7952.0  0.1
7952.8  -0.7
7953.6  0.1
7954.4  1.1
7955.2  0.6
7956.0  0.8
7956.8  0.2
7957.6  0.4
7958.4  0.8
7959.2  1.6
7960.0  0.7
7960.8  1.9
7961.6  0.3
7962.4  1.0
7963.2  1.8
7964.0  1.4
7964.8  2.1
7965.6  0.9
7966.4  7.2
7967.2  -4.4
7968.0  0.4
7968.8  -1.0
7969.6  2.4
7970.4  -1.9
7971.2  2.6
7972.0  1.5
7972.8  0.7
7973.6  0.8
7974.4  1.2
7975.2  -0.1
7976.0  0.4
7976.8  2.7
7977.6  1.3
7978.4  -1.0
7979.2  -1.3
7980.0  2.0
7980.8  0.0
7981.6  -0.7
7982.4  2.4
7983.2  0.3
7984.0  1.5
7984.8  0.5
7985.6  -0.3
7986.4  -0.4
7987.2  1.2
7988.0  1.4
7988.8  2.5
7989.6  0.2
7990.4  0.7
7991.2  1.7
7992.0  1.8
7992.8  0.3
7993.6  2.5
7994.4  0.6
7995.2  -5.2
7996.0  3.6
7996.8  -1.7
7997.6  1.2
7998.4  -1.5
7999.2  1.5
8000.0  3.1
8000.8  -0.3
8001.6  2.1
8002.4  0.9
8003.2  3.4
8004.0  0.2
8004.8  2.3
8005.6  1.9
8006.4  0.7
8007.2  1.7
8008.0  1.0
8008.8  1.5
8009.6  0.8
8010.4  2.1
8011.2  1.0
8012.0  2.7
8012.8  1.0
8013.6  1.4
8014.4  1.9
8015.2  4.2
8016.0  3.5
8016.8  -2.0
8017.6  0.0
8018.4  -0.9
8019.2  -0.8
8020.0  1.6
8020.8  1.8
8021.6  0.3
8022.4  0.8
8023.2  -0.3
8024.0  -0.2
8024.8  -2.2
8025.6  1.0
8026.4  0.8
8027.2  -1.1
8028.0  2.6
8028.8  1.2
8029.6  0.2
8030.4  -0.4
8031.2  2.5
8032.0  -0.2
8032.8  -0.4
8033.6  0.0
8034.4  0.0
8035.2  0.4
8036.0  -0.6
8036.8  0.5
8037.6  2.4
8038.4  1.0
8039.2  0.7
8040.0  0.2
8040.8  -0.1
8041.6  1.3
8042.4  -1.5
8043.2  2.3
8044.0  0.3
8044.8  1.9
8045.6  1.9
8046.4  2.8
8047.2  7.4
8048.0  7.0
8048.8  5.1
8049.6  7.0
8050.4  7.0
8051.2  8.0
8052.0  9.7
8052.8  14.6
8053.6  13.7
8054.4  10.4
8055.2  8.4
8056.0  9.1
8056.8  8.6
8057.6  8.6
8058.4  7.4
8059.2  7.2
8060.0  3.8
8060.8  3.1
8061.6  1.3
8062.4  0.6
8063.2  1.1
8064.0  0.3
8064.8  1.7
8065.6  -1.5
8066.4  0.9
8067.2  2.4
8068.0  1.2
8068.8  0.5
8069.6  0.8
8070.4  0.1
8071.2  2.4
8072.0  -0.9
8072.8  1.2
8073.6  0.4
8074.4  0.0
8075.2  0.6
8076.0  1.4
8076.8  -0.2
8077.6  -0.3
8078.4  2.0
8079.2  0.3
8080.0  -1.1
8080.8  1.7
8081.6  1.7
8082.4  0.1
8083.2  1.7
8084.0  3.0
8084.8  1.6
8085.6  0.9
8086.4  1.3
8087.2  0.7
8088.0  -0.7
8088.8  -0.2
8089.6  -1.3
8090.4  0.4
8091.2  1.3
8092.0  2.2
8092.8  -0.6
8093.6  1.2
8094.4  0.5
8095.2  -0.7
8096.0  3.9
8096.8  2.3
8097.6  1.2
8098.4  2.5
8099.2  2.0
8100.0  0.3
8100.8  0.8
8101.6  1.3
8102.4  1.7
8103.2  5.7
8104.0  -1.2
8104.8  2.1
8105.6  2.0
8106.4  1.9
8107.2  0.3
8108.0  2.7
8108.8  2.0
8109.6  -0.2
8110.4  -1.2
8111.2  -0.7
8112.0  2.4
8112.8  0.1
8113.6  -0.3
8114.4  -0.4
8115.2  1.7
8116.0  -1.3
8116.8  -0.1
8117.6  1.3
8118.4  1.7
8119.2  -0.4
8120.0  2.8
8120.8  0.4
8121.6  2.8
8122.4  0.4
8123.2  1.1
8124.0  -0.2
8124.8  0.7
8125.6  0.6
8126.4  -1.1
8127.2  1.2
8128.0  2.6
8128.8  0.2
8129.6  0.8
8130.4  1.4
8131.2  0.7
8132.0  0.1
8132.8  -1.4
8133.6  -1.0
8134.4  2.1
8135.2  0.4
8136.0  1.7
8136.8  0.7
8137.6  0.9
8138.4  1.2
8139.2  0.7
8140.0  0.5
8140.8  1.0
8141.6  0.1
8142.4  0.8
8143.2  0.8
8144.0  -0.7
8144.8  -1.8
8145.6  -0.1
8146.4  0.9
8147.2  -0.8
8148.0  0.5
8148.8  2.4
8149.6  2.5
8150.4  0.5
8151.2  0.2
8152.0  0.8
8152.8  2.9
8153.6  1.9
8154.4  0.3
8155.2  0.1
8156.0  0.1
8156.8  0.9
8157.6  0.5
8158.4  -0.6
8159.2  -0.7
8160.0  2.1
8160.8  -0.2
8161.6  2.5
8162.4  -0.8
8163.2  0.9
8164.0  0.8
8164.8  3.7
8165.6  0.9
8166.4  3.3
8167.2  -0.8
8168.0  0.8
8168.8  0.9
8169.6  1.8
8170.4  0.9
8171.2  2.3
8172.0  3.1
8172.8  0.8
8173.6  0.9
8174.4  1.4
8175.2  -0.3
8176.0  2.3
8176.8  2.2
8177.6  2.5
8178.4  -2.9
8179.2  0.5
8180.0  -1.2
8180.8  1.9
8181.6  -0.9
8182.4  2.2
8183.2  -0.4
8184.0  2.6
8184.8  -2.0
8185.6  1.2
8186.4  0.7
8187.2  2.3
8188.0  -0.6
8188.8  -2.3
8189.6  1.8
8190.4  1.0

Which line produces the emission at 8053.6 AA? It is [O II] 3727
